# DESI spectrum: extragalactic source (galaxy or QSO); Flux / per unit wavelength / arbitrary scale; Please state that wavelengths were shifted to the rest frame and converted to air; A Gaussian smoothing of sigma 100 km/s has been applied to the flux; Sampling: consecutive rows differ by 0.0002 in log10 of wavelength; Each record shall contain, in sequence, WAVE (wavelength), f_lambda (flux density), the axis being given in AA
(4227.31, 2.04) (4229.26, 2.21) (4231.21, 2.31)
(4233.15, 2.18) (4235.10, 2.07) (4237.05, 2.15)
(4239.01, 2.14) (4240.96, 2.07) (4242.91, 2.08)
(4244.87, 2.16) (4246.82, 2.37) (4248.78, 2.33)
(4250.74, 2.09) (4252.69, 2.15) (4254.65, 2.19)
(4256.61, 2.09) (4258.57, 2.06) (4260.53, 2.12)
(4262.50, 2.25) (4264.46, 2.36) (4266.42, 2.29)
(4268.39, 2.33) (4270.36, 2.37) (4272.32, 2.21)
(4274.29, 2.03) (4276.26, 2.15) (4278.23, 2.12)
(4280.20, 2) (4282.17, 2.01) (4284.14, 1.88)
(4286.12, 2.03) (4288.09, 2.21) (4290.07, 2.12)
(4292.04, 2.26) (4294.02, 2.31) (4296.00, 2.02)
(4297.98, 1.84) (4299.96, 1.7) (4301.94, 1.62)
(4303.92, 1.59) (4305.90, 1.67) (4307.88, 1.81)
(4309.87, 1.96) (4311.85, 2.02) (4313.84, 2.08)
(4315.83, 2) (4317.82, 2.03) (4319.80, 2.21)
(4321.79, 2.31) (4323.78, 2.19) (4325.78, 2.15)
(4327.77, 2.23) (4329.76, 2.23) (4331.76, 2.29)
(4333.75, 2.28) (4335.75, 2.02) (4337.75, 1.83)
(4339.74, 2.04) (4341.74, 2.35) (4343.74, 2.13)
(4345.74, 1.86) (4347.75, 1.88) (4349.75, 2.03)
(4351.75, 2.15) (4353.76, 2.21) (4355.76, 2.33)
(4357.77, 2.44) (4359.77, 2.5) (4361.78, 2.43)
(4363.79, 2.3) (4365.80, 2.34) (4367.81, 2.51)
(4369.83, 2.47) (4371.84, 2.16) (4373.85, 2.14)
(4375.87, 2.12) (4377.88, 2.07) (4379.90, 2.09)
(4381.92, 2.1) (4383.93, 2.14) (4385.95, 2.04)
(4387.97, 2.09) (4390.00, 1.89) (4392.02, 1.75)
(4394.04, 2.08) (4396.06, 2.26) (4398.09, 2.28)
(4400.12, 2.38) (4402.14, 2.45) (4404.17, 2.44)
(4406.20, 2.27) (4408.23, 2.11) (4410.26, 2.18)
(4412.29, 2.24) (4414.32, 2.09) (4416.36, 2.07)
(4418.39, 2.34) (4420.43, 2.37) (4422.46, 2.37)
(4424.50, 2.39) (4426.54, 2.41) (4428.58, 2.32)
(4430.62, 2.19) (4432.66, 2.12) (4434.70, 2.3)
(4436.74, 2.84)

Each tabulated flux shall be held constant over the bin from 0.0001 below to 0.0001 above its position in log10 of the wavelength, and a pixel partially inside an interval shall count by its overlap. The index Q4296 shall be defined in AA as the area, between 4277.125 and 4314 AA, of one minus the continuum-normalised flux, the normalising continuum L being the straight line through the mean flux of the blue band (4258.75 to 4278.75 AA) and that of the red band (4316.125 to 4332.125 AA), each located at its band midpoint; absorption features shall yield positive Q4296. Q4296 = 4.1 AA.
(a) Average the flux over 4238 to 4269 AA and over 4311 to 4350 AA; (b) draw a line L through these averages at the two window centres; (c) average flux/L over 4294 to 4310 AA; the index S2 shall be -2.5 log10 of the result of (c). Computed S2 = 0.19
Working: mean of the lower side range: 2.19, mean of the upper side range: 2.11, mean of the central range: 1.8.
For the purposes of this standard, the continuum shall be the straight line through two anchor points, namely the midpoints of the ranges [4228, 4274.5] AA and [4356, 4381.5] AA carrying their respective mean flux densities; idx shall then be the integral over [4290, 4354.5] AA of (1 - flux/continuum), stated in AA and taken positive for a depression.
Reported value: 6.09 AA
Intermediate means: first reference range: 2.19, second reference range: 2.29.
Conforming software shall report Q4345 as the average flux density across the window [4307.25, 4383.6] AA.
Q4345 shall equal 2.17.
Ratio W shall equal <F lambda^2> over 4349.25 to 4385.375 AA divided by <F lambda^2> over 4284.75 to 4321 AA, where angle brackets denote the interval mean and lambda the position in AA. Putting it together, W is 1.2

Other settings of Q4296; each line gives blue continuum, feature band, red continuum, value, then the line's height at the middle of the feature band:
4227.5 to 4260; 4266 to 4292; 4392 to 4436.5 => 0.57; 2.18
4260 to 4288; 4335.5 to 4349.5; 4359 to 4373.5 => 1.82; 2.32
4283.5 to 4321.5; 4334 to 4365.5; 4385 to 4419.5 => -1.58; 2.07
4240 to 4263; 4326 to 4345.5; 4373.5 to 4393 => -0.56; 2.08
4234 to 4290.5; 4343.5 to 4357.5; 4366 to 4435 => 0.58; 2.19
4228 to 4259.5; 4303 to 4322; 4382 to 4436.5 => 2.02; 2.19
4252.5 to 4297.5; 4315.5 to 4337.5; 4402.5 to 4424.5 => 0.22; 2.19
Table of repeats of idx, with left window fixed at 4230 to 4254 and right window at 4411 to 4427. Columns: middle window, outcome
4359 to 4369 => -0.7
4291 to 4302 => 1.1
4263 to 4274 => -0.5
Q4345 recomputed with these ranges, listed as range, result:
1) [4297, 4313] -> 1.78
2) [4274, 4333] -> 2.04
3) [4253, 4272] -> 2.23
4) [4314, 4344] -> 2.15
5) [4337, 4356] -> 2.08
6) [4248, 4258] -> 2.16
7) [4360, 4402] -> 2.19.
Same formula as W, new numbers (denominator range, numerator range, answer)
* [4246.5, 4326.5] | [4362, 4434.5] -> 1.12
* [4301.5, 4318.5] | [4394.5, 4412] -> 1.28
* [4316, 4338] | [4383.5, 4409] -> 1.03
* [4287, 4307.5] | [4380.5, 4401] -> 1.14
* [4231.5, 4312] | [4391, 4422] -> 1.14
